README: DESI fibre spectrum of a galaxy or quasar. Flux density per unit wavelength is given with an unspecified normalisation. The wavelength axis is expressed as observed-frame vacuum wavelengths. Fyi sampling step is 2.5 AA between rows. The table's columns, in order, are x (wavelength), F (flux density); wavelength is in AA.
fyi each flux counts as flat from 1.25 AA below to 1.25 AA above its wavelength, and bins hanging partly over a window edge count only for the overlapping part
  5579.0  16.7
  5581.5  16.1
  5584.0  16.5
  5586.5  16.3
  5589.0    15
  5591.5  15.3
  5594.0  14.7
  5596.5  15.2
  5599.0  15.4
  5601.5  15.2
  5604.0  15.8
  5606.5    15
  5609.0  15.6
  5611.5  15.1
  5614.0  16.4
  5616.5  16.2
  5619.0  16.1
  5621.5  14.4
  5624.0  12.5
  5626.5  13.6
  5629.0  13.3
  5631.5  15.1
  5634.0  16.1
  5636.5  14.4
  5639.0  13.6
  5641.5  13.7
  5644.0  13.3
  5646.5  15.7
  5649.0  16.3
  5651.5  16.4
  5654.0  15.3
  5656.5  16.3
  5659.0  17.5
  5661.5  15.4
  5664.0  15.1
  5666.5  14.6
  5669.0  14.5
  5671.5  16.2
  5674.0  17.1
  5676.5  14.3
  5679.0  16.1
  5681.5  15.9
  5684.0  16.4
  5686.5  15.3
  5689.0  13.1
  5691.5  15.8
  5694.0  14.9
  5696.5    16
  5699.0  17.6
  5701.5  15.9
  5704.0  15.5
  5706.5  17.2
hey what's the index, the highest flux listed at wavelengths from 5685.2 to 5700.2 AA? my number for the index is 17.6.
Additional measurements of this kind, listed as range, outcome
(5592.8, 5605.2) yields 15.8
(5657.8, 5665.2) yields 17.5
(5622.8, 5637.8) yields 16.1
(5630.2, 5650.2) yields 16.3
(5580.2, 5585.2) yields 16.5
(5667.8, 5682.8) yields 17.1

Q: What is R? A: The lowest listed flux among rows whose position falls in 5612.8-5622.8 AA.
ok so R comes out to 14.4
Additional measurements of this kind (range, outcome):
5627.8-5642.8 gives 13.3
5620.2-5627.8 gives 12.5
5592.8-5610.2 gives 14.7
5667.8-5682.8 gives 14.3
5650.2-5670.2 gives 14.5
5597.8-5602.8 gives 15.2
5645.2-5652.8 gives 15.7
